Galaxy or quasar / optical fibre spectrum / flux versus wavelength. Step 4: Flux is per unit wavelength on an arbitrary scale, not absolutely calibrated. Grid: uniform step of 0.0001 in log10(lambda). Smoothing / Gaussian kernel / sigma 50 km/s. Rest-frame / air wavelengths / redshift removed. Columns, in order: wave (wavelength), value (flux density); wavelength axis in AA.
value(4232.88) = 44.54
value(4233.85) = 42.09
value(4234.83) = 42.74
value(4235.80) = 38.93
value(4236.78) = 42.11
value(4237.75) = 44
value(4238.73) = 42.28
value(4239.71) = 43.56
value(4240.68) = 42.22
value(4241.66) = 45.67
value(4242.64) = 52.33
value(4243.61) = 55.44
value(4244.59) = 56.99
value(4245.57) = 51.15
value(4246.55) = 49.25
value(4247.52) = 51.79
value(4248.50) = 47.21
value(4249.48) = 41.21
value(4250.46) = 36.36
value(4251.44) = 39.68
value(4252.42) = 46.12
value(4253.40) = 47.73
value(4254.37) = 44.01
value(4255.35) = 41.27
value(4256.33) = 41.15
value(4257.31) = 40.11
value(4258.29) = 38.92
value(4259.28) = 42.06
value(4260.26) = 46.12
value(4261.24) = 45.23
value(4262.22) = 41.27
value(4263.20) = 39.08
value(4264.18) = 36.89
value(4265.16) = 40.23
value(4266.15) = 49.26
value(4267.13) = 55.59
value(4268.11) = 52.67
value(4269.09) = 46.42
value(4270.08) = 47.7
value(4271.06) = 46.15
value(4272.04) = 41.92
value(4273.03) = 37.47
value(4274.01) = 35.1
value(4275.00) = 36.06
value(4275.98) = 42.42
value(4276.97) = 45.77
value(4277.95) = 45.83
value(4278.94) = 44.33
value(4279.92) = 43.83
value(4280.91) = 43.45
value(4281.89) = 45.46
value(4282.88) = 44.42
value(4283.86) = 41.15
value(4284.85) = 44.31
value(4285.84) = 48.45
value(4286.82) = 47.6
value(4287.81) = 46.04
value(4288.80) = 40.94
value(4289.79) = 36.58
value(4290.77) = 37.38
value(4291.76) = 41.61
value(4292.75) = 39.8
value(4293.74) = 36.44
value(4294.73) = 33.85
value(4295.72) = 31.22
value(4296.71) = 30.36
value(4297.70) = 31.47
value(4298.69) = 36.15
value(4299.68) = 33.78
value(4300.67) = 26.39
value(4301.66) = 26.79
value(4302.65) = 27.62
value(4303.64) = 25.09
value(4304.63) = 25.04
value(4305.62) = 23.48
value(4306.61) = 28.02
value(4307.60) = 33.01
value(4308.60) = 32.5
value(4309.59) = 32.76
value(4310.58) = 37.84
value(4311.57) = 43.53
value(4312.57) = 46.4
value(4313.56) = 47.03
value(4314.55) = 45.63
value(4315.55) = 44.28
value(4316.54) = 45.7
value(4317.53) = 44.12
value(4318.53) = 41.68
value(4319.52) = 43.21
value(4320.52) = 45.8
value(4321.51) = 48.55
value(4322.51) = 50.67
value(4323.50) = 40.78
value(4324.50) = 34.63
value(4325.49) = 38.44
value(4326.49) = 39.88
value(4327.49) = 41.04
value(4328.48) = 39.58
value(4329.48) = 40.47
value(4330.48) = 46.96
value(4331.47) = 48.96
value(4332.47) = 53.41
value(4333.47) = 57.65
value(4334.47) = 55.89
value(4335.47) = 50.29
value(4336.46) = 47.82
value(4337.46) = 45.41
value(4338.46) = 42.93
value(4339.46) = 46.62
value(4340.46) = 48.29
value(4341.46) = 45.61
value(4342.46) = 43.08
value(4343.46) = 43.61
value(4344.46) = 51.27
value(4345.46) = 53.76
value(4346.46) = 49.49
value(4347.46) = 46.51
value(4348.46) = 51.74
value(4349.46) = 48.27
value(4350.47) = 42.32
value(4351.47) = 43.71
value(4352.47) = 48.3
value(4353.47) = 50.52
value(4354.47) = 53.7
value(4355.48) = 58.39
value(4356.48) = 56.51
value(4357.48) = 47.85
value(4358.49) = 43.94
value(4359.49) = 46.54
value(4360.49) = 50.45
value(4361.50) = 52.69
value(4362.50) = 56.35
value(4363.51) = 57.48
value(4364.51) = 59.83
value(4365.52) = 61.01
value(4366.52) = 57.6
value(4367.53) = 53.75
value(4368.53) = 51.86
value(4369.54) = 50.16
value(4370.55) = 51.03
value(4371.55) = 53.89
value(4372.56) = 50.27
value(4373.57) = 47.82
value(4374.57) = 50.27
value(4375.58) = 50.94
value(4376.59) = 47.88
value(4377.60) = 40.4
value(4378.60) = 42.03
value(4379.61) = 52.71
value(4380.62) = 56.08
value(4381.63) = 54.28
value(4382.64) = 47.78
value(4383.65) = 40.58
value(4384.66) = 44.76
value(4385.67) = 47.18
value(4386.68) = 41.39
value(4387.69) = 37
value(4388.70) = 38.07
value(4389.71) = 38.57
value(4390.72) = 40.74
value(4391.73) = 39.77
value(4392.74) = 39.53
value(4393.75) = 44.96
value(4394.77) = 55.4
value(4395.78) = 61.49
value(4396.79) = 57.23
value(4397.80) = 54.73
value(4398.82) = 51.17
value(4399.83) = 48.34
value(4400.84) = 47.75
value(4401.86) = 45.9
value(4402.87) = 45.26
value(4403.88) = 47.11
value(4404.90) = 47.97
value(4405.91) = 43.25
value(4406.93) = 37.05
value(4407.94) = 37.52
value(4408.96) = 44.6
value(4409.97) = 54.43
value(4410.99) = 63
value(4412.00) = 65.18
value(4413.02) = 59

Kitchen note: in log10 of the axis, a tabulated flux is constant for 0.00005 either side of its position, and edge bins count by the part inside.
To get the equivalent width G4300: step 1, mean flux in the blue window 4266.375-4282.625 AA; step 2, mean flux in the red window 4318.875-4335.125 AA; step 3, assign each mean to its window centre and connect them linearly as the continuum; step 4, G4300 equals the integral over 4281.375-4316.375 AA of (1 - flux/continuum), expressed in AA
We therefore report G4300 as 6.14 AA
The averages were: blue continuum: 44.5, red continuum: 45.4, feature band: 37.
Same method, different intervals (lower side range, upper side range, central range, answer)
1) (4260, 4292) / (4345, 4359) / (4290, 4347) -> 7.7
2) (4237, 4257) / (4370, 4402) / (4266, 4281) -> 0.5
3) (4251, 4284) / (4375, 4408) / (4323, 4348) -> -0.6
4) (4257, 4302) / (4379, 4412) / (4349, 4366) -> -2.4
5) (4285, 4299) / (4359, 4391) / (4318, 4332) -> 0.0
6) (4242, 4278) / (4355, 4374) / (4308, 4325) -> 2.3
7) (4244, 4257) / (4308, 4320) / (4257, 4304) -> 3.9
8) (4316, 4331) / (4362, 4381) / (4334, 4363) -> -0.8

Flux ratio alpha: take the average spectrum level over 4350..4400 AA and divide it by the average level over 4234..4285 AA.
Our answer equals 1.12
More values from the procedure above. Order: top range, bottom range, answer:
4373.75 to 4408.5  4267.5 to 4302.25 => 1.15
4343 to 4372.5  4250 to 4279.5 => 1.19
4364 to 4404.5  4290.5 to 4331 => 1.30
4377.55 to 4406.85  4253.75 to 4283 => 1.07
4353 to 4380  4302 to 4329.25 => 1.34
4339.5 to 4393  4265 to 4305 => 1.22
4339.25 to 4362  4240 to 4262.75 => 1.08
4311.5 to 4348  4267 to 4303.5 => 1.15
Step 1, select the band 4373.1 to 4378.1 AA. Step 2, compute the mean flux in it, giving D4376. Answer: 47.5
